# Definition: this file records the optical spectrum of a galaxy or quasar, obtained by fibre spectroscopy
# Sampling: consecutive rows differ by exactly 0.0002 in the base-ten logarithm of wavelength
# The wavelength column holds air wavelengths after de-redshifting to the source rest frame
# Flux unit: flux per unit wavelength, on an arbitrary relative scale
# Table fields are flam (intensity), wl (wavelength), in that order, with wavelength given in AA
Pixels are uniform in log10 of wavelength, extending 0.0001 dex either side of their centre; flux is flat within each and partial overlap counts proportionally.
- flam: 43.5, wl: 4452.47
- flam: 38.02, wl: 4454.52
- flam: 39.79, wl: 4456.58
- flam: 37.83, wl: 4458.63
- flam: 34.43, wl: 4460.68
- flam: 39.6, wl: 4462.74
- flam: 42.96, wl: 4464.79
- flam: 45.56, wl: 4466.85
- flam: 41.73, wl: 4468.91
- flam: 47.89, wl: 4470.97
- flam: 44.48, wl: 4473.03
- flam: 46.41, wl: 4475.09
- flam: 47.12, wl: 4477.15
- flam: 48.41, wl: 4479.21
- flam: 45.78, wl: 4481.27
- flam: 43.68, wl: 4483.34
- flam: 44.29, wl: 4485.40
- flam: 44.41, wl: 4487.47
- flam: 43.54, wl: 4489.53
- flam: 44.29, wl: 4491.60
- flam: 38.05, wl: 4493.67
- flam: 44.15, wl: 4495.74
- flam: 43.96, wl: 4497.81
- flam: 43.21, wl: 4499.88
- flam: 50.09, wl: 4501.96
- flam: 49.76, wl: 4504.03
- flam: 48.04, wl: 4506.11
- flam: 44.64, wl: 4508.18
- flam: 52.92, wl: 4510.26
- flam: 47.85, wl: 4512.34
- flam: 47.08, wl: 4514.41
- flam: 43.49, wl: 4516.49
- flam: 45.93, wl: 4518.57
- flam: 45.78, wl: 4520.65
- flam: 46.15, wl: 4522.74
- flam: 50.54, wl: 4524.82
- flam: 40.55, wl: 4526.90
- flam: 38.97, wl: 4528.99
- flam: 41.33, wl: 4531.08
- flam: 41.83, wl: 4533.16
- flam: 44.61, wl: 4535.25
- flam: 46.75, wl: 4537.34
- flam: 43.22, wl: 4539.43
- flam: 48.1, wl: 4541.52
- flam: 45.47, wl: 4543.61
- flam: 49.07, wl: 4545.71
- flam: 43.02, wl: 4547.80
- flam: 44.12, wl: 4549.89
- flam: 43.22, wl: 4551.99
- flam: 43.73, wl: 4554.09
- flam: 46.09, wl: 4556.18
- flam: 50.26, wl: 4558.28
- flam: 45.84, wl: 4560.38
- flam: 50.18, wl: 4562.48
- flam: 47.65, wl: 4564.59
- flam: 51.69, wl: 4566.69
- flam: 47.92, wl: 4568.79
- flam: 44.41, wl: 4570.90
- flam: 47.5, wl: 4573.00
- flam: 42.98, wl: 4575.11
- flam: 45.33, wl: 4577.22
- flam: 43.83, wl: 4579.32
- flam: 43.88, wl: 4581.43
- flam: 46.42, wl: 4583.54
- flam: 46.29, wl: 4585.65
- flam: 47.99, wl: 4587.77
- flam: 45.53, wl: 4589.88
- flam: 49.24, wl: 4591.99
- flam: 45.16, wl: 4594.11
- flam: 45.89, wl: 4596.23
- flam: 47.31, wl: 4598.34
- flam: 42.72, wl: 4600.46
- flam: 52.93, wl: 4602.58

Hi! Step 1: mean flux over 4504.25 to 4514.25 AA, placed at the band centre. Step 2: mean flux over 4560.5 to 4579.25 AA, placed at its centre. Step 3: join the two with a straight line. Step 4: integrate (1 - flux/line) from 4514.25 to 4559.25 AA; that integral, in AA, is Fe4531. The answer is 2.7 AA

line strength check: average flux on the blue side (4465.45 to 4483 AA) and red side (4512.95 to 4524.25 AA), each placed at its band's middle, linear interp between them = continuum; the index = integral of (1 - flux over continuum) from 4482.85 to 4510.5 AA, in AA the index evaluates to 0.42 AA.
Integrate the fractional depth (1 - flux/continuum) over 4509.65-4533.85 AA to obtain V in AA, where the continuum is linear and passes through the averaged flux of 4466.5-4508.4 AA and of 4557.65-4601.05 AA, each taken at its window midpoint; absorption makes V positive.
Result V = 0.3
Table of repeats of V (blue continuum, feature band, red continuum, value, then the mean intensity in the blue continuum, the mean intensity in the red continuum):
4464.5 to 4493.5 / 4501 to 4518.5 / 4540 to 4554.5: -1.10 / 44.9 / 45.2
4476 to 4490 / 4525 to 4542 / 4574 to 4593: 0.82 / 45.4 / 45.7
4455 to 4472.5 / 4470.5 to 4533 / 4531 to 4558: -3.51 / 41.2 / 45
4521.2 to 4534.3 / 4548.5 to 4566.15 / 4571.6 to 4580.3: -0.86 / 43.3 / 44.9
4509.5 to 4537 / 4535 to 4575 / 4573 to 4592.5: -0.86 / 45.1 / 45.7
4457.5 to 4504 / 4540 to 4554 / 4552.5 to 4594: 0.16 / 43.9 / 46.6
